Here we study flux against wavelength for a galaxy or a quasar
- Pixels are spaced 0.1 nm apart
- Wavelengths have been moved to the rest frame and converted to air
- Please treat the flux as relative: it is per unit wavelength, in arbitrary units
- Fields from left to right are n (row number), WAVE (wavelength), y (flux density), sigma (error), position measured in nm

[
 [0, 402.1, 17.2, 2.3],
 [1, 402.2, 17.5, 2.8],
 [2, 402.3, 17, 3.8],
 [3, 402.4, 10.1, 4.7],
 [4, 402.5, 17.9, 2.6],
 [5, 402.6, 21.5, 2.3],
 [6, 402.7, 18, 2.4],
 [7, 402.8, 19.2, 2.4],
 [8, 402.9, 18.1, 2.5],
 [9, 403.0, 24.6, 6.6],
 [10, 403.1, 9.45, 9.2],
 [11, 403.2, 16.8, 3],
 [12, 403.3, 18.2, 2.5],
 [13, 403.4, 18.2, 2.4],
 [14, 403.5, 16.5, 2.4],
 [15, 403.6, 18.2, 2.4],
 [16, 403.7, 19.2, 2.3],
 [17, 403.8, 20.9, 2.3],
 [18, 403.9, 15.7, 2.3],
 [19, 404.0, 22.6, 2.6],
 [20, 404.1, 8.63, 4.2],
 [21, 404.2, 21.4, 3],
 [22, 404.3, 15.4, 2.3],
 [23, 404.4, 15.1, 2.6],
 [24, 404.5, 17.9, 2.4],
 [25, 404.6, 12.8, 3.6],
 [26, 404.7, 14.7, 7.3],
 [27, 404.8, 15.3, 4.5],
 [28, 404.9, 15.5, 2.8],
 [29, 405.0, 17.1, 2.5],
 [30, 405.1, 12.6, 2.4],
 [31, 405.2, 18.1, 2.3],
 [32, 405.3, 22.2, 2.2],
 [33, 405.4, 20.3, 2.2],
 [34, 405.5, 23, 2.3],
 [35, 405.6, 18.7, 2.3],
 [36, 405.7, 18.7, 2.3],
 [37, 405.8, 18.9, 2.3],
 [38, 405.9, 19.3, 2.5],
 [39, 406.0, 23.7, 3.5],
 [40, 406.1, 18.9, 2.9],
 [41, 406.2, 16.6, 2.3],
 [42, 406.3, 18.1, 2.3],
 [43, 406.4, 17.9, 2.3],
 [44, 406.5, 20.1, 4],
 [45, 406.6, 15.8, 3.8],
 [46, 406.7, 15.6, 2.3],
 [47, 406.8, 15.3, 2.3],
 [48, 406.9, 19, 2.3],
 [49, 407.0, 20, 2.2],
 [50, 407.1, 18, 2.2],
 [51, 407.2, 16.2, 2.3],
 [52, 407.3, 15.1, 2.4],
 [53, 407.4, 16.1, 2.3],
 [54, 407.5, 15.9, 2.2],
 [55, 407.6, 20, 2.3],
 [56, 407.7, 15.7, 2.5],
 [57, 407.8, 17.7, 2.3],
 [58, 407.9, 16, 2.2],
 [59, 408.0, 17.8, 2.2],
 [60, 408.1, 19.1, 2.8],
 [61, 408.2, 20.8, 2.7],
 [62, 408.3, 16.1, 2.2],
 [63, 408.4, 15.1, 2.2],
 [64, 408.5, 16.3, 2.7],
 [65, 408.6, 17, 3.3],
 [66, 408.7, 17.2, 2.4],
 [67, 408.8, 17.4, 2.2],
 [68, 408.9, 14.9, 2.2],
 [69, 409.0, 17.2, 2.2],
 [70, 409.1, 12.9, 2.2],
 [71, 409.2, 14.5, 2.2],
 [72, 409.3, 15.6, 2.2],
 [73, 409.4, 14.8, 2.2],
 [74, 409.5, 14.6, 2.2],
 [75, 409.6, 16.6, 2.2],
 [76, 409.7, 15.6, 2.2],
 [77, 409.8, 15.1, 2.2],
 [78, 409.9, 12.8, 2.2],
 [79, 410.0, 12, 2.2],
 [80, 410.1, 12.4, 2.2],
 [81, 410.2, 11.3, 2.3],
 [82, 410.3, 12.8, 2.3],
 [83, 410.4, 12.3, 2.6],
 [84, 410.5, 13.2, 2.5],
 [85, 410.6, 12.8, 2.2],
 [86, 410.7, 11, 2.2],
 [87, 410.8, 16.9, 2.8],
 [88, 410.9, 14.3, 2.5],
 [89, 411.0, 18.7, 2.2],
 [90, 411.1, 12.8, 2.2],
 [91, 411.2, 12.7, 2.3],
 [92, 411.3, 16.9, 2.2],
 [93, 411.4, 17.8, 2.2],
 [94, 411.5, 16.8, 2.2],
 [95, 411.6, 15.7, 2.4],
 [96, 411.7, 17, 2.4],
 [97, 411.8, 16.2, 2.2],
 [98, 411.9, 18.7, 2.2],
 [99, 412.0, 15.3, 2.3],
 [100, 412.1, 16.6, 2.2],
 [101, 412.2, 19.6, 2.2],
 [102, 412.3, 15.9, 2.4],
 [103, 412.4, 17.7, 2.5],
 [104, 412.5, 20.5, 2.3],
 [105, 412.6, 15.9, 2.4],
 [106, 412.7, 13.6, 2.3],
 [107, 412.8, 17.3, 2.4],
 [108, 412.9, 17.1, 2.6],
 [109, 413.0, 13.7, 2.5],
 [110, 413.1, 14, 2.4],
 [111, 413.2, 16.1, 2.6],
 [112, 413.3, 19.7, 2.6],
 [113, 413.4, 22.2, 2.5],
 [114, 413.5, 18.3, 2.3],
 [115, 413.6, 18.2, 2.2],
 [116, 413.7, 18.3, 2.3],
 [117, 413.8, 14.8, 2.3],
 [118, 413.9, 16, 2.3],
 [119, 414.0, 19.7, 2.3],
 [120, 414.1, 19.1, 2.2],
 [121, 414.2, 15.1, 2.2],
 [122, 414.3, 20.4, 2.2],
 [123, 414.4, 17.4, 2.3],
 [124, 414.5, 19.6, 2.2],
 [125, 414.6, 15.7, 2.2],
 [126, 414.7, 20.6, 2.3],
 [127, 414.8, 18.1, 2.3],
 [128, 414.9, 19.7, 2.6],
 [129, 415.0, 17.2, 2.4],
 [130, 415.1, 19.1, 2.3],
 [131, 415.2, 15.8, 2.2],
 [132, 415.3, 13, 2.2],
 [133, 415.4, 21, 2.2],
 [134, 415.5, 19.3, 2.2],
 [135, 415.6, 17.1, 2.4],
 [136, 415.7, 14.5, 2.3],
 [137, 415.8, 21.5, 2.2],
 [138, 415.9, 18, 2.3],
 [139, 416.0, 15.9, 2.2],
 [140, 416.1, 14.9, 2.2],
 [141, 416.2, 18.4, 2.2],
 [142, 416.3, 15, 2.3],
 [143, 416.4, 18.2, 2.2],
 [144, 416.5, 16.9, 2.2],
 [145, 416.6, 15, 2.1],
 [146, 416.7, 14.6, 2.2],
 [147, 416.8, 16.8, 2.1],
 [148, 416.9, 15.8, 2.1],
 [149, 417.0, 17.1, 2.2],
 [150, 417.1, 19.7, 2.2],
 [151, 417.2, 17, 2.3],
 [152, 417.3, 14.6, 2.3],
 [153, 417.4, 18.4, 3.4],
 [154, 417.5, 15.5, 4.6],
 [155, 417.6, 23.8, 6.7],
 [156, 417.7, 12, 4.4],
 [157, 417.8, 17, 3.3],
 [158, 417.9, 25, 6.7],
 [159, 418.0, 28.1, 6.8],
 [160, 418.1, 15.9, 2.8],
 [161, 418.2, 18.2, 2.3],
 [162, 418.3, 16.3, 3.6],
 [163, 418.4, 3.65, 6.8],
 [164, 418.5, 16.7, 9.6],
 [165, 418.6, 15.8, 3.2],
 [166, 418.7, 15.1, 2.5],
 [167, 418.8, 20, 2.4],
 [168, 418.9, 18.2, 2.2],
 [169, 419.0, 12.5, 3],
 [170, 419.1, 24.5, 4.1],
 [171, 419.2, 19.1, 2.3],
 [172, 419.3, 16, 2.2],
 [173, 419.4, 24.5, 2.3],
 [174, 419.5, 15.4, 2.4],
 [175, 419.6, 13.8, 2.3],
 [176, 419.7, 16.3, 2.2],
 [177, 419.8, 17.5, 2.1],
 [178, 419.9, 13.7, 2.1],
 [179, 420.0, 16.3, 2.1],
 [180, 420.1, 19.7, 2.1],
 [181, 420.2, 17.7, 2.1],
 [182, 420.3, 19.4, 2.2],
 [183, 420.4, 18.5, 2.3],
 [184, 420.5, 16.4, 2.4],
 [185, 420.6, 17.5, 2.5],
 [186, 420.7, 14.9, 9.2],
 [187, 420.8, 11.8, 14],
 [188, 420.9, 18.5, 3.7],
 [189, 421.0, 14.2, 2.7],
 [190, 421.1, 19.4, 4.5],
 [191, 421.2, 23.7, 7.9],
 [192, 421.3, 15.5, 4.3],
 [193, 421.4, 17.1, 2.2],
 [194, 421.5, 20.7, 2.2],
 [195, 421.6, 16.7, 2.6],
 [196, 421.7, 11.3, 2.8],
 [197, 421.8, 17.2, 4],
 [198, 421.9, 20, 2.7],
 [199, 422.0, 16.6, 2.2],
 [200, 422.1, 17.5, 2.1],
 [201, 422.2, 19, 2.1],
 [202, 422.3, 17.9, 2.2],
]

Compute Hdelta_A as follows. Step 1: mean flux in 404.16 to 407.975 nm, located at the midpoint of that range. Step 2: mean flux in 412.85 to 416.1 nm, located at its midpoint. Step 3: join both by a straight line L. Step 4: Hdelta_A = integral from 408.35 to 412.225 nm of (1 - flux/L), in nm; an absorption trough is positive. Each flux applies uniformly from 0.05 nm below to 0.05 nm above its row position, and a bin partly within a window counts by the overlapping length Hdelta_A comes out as 0.55 nm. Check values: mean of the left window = 17.6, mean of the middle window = 15.1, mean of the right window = 17.7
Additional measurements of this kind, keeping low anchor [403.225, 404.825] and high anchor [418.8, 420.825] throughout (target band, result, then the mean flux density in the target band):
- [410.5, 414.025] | 0.139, 16.5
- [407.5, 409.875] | 0.093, 16.4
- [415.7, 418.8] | 0.040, 17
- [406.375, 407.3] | -0.021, 17.4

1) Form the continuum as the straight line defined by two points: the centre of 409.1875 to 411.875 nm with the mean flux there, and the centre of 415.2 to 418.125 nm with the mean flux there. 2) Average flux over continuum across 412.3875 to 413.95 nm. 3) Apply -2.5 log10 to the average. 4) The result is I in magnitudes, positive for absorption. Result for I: -0.08 mag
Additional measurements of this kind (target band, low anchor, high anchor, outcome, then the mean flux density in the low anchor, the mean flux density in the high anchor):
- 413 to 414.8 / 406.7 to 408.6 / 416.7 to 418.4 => -0.021 mag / 17.2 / 17.7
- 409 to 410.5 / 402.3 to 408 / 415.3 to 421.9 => 0.246 mag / 17.5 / 17.2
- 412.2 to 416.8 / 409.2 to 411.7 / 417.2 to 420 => -0.099 mag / 14.4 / 17.3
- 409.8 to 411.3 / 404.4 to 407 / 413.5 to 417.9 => 0.293 mag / 17.8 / 17.4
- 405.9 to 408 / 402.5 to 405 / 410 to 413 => -0.072 mag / 17.3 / 15.4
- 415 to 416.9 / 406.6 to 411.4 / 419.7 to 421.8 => -0.032 mag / 15.6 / 17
